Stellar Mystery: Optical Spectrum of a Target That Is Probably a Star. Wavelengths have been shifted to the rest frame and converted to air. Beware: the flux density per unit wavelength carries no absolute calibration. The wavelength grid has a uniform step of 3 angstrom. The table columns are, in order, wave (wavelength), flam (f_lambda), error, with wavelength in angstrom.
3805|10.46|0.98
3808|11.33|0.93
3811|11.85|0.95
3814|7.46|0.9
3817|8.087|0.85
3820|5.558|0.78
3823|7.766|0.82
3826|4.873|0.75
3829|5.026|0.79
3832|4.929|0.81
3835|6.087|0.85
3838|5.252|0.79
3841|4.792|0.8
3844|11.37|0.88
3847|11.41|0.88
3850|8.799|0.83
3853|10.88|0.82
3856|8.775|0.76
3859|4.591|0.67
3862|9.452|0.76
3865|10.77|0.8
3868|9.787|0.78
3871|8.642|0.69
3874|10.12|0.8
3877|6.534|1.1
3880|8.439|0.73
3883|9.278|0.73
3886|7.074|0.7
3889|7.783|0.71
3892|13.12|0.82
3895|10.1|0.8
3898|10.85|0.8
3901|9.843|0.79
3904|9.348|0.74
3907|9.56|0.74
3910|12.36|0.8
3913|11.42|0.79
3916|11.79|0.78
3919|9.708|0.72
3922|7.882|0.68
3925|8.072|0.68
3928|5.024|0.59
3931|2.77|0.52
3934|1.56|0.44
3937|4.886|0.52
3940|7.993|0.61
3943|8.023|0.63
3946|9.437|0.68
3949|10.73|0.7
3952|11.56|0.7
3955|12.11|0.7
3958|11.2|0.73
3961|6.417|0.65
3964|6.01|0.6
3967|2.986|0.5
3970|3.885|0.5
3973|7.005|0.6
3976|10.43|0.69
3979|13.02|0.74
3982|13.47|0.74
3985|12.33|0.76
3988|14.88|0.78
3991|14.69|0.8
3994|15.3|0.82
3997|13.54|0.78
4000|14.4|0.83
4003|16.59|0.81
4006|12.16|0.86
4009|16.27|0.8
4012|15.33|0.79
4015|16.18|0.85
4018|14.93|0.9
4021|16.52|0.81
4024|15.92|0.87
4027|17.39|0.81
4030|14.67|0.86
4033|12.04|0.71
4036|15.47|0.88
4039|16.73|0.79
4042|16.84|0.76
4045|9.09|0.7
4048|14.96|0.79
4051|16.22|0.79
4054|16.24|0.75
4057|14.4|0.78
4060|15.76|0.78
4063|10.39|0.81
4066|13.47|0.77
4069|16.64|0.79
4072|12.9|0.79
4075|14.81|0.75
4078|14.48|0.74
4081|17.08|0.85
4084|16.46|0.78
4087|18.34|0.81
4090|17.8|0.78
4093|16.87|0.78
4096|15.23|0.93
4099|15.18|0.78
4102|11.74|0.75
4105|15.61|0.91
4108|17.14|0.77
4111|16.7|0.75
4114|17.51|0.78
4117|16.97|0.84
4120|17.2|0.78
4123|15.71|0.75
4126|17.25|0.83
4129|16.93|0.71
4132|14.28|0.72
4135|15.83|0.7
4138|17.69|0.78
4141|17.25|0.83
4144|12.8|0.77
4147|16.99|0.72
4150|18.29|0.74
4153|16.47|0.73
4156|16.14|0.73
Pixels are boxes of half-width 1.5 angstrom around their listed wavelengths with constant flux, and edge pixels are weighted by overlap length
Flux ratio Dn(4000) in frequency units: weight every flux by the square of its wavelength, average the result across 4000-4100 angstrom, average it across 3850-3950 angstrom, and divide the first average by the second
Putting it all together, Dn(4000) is 1.9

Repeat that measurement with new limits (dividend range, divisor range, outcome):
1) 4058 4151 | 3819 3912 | 2.09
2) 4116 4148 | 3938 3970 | 2.12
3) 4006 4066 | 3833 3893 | 1.89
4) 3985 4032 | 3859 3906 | 1.74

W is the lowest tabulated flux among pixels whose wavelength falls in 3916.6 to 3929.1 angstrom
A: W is 5.024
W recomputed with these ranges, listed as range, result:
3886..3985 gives 1.56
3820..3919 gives 4.591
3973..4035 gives 7.005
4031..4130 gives 9.09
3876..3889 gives 6.534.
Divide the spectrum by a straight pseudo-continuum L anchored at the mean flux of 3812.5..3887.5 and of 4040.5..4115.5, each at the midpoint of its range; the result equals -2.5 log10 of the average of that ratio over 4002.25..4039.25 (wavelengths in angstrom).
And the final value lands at -0.15 mag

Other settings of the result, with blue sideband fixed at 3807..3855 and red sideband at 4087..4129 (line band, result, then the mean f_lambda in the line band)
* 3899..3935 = 0.23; 8.41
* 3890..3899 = -0.15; 11.2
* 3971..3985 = 0.14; 10.9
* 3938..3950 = 0.27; 8.8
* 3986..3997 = -0.15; 14.6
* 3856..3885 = 0.05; 8.6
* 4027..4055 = -0.04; 14.8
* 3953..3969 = 0.45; 7.74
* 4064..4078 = 0.06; 14.3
